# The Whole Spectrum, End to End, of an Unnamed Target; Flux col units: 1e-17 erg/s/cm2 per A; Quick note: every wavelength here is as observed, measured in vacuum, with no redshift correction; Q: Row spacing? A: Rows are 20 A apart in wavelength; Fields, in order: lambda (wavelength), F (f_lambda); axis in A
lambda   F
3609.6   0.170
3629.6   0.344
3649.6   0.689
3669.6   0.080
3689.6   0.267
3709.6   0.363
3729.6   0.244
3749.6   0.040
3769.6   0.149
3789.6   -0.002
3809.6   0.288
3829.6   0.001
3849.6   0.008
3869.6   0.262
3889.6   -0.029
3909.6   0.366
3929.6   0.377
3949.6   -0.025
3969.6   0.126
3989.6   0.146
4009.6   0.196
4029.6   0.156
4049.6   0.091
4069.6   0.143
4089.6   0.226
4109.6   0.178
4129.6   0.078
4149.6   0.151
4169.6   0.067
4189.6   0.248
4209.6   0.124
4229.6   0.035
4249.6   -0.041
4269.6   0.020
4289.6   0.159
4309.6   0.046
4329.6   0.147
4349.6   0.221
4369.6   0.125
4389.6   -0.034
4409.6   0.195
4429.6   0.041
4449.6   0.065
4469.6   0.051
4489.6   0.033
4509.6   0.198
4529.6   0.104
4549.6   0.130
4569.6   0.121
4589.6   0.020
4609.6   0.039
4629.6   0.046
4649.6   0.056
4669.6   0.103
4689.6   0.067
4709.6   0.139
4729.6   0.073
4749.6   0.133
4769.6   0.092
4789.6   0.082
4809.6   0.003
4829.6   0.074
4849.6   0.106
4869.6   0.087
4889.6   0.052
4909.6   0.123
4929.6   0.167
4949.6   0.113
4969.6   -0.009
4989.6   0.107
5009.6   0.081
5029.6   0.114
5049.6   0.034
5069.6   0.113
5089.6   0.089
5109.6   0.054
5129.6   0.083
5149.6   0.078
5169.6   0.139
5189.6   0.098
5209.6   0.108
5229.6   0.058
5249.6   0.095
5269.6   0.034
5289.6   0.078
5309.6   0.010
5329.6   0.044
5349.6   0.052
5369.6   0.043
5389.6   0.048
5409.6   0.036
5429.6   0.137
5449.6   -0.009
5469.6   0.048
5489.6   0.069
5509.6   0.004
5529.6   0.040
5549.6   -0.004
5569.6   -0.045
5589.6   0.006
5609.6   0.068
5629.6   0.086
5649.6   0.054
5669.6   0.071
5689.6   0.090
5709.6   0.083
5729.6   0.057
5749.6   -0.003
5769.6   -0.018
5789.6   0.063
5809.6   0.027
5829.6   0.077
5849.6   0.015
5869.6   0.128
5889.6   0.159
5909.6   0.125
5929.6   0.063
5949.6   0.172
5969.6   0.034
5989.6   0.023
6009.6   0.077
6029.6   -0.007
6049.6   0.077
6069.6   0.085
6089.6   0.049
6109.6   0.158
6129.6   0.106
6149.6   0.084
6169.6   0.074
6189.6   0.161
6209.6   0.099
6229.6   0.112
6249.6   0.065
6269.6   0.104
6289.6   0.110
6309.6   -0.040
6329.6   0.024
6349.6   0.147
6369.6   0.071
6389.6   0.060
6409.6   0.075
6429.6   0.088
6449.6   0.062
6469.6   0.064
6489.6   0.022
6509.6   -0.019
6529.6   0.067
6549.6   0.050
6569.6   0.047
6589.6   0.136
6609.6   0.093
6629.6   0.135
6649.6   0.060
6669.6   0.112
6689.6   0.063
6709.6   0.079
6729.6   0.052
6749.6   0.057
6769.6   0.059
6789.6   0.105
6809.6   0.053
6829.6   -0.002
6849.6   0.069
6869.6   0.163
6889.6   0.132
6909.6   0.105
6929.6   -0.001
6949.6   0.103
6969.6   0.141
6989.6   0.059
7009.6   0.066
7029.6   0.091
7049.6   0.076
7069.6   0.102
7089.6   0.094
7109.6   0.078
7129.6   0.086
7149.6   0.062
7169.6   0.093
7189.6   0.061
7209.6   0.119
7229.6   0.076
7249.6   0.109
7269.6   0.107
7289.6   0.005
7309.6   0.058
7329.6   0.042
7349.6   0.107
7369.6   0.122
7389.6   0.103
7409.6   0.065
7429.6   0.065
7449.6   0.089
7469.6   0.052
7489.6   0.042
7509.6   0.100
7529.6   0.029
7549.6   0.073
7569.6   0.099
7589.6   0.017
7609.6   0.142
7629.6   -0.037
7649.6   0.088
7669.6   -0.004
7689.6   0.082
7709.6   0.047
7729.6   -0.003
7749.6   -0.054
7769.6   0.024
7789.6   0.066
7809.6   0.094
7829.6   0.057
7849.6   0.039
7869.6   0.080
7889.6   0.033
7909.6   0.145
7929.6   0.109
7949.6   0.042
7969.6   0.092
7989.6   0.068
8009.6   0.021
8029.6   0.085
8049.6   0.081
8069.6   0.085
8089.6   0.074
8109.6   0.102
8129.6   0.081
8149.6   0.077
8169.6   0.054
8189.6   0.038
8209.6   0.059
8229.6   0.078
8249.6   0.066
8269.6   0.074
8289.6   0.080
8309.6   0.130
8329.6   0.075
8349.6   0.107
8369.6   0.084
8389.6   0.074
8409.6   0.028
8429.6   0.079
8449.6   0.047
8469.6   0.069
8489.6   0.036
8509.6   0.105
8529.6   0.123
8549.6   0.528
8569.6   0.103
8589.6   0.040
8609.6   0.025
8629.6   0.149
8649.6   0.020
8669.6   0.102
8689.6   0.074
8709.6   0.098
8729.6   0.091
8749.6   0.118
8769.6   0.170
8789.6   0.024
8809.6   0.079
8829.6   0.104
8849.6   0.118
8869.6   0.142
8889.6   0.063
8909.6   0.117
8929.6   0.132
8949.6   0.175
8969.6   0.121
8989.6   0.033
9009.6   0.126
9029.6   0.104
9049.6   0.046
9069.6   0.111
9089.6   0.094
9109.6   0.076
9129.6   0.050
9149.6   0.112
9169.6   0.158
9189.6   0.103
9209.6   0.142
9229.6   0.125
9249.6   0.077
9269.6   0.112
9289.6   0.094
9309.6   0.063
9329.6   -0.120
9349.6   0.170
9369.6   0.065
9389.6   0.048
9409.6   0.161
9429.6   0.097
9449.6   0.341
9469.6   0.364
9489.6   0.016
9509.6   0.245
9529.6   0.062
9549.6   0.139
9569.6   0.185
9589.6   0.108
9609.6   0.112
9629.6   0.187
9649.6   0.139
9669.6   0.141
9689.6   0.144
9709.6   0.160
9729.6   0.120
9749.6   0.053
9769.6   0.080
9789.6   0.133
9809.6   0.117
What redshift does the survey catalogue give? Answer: 1.29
